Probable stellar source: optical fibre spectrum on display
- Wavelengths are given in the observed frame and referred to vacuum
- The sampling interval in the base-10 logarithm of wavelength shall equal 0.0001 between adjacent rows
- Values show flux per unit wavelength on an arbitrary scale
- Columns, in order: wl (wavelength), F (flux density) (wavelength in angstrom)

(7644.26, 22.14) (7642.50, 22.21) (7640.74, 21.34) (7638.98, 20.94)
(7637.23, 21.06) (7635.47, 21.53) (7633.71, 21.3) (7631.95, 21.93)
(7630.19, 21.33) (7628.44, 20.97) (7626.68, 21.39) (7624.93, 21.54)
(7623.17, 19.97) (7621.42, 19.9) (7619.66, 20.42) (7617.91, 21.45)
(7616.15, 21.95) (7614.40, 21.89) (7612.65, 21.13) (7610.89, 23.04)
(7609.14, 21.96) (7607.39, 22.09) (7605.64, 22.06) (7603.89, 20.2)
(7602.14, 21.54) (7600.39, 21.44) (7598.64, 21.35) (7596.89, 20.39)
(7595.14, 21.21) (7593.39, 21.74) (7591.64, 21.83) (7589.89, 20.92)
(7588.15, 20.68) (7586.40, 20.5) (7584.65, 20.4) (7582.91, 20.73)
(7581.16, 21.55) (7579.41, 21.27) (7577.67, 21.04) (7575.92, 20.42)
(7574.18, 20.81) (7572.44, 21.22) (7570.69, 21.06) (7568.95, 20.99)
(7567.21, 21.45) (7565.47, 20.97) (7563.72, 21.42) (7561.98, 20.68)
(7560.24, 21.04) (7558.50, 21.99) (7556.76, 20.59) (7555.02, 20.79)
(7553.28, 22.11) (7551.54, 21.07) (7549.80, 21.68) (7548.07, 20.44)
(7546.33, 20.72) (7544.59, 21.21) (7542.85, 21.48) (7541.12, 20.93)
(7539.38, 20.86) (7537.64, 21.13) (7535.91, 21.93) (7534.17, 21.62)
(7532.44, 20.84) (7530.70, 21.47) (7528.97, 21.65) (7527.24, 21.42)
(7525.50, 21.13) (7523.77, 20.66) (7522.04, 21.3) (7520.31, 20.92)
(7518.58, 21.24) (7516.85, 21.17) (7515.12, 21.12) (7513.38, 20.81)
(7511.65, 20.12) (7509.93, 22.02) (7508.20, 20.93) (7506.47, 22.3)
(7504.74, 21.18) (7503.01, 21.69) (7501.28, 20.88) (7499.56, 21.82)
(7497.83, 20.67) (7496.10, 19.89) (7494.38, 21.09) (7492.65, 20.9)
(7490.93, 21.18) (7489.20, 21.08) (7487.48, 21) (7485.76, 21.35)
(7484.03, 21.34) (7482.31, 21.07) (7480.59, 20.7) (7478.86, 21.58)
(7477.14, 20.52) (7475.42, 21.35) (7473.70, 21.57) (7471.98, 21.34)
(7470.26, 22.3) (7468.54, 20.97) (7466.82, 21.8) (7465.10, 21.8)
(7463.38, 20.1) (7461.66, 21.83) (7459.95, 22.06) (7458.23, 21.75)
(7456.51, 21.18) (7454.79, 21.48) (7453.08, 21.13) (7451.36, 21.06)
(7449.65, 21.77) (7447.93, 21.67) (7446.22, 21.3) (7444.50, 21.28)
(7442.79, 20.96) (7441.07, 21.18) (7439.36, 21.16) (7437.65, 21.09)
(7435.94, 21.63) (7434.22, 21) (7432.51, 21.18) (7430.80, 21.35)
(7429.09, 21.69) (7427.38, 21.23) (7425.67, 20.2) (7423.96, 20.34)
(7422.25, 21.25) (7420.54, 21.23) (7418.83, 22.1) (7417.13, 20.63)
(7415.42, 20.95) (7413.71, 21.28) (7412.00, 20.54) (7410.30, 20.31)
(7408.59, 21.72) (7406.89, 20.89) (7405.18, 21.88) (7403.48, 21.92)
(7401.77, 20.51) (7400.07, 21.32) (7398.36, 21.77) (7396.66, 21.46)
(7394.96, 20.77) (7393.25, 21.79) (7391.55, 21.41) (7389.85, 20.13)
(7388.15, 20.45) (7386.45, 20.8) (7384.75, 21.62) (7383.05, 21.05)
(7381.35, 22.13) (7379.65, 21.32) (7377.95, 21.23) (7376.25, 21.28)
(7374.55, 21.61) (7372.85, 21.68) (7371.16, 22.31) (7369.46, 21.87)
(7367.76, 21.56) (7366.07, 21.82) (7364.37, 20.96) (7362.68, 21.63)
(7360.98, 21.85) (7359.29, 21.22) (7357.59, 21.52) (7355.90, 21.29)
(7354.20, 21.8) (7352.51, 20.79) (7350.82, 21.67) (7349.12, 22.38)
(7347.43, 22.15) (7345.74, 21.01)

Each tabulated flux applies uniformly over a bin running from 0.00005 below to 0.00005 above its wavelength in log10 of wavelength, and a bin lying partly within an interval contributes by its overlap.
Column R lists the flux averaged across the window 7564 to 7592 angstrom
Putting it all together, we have 21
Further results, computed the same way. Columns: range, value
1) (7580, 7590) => 20.8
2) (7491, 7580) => 21.1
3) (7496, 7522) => 21.2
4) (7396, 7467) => 21.3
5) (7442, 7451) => 21.4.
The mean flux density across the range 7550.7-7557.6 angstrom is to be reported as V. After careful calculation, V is 21.1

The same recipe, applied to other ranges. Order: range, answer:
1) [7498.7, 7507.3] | 21.6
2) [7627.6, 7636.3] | 21.4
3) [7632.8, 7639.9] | 21.2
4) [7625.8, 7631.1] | 21.3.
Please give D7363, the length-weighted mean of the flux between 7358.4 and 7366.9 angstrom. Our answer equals 21.5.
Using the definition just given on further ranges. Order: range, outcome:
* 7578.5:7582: 21.4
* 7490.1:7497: 20.8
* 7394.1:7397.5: 21.1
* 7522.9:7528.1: 21.1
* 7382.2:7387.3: 21.2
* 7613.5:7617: 22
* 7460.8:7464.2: 21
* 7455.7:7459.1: 21.4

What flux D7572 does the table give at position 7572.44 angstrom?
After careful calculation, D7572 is 21.22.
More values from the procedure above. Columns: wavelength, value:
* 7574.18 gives 20.81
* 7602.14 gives 21.54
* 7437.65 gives 21.09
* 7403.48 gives 21.92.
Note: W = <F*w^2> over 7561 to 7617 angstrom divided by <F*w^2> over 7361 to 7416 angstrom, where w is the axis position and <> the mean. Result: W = 1.05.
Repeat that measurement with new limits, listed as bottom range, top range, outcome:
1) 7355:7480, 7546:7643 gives 1.04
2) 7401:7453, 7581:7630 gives 1.05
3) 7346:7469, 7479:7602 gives 1.03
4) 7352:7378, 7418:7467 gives 1.01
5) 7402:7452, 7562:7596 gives 1.03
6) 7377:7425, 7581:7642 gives 1.06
